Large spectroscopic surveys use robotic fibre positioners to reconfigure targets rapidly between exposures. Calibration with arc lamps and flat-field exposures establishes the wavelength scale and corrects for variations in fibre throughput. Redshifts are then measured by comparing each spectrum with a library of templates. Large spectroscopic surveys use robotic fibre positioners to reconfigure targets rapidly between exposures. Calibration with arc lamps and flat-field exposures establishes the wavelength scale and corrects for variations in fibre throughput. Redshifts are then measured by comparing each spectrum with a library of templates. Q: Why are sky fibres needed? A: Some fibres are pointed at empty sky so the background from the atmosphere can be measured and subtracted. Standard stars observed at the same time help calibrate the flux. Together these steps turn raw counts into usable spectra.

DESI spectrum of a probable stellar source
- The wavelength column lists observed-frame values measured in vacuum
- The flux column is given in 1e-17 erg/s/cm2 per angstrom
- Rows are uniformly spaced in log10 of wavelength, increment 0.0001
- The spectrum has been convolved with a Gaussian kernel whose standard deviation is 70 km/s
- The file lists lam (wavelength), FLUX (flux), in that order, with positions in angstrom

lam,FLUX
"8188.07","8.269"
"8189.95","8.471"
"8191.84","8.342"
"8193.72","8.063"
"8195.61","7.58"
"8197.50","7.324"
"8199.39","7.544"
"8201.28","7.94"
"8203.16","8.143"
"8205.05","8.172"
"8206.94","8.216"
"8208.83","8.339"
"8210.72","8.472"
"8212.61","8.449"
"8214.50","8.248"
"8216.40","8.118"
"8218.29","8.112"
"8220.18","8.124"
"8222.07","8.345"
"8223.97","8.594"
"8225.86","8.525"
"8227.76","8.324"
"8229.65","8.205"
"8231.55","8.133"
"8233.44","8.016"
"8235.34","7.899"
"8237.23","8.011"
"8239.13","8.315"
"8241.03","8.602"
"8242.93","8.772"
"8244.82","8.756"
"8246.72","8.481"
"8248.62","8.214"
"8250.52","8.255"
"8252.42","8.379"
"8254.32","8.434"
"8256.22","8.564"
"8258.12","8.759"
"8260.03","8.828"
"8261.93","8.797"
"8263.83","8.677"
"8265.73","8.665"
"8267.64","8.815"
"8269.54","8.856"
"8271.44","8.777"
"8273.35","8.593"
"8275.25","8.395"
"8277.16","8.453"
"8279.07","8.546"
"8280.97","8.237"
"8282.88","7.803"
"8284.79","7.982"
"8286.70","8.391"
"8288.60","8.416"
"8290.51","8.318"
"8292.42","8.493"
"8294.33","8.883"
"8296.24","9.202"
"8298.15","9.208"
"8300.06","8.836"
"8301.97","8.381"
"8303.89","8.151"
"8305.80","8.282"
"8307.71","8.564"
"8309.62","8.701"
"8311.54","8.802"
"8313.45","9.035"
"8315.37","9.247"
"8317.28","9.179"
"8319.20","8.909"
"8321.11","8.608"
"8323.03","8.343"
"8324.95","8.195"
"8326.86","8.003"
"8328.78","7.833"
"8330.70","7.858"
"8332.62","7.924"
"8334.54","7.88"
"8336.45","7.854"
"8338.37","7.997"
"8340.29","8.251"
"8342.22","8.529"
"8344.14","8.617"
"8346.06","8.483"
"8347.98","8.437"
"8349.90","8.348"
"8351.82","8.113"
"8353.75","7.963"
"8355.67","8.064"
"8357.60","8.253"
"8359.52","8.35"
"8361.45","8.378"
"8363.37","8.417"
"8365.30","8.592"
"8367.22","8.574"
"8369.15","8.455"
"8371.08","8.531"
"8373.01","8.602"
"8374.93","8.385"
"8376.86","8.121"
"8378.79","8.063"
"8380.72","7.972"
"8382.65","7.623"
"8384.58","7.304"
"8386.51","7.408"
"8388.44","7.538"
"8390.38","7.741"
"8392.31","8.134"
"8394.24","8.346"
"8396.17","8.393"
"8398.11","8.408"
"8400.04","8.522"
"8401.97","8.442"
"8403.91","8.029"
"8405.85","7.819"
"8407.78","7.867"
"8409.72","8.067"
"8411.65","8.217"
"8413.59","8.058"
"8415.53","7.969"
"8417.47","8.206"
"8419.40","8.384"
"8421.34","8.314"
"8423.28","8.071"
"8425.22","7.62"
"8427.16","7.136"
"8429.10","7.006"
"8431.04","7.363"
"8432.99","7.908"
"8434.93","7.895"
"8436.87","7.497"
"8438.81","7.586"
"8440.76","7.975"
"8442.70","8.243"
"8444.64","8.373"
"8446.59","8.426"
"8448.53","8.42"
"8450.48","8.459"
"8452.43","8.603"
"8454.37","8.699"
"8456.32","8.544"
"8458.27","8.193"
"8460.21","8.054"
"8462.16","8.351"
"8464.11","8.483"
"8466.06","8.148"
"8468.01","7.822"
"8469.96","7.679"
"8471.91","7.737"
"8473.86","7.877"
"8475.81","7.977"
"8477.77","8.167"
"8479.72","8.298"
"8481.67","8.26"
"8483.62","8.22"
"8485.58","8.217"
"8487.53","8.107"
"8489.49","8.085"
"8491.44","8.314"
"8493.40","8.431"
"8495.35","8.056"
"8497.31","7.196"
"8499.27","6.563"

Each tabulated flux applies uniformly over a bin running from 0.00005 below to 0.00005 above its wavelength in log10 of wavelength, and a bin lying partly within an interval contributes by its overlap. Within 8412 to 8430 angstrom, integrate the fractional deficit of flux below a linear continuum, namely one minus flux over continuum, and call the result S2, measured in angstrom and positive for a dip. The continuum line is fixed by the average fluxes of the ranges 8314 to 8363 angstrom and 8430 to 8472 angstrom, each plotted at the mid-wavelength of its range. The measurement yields 0.6 angstrom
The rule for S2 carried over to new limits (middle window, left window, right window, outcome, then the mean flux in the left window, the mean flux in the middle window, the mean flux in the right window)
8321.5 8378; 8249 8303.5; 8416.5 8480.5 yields 0.56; 8.56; 8.26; 8.05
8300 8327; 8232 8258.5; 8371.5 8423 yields -1.25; 8.38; 8.63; 8.08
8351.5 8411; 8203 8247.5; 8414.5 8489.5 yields -0.05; 8.31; 8.14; 8.06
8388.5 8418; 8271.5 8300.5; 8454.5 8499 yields 0.45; 8.52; 8.13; 8.09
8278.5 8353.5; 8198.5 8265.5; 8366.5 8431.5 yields -2.25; 8.34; 8.43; 8.02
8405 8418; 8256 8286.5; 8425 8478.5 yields 0.17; 8.54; 8.03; 8.01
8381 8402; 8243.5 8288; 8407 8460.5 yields 0.50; 8.51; 7.97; 8.04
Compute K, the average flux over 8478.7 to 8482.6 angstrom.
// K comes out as 8.29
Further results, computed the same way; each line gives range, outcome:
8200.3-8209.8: 8.17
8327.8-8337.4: 7.87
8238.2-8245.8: 8.61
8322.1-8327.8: 8.19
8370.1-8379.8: 8.34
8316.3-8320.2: 9.05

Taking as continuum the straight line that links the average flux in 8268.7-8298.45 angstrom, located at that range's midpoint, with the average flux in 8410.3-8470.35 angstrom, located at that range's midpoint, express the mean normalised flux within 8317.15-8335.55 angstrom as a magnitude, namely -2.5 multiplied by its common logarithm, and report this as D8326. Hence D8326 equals 0.02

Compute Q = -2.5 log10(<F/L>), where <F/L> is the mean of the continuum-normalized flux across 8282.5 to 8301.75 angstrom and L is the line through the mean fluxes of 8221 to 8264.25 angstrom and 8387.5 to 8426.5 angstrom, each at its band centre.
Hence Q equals -0.031 mag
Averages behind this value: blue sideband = 8.43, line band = 8.57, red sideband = 8.1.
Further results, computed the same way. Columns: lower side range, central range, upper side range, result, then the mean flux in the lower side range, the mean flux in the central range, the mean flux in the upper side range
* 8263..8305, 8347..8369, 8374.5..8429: -0.02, 8.55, 8.32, 7.99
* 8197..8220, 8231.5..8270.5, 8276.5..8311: -0.03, 8.11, 8.5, 8.5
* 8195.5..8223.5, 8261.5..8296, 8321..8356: -0.05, 8.1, 8.52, 8.17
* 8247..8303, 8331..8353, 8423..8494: 0.02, 8.55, 8.21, 8.06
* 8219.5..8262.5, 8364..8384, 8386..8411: -0.02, 8.4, 8.27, 8.07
